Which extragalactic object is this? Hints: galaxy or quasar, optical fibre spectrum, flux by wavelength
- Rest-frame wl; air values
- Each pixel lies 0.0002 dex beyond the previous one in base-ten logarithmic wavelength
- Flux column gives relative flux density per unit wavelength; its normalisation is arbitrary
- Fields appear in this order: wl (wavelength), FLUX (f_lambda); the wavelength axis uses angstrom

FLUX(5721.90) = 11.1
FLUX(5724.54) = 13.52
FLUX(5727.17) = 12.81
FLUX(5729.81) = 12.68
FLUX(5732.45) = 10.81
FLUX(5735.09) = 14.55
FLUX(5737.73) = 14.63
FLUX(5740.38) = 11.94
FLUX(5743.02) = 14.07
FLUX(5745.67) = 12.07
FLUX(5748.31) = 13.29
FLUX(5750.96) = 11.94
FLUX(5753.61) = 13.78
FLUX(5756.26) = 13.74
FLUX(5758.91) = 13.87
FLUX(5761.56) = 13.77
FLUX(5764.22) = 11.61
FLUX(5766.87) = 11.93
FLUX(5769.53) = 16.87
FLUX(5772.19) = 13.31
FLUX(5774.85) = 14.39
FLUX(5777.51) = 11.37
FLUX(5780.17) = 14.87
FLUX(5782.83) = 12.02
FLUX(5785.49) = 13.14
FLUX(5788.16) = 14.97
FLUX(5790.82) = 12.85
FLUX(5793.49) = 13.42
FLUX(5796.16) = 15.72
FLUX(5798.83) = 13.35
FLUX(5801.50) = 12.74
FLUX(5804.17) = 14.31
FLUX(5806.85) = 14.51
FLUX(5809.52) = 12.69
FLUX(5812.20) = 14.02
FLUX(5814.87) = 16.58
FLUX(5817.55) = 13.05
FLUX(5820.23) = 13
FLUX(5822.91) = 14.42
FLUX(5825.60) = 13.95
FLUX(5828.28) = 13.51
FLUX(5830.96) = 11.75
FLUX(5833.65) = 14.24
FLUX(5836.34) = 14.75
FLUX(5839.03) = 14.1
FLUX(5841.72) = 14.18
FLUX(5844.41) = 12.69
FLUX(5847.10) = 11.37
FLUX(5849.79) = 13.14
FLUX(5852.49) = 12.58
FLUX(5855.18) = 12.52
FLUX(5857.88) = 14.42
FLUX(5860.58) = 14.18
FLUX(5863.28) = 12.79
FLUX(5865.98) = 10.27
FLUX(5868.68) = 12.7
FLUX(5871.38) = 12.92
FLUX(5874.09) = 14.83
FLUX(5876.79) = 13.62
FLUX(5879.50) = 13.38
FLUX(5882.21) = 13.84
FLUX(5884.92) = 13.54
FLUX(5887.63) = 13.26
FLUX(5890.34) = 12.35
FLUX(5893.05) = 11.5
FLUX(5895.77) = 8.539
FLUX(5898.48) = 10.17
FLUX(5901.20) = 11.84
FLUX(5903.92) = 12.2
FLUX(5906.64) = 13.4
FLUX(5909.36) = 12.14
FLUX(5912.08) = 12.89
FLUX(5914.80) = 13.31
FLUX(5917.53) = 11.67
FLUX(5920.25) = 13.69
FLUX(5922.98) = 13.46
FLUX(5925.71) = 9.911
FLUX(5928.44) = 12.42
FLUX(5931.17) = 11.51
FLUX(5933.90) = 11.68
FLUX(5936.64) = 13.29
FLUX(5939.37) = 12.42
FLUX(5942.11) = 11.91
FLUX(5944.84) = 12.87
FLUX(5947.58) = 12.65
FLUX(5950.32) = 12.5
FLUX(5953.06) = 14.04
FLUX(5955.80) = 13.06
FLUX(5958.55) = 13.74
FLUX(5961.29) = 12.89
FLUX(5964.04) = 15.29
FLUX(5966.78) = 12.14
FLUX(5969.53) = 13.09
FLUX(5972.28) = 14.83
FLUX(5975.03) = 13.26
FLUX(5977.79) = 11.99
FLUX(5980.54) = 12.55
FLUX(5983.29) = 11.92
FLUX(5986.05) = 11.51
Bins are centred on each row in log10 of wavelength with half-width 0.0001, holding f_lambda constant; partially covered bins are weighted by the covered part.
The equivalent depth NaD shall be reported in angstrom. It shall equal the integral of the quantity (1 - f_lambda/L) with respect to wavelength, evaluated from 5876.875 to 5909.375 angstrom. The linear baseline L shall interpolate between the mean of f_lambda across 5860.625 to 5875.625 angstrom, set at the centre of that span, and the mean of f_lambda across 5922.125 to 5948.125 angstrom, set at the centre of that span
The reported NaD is 0.9 angstrom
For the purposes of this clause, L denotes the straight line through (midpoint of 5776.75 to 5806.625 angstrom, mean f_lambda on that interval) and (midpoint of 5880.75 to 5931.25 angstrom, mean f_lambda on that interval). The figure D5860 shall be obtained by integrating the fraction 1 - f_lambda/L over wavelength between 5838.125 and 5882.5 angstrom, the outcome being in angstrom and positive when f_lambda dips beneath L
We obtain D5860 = -1.2 angstrom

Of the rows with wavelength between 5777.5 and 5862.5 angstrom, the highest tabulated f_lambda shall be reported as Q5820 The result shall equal 16.58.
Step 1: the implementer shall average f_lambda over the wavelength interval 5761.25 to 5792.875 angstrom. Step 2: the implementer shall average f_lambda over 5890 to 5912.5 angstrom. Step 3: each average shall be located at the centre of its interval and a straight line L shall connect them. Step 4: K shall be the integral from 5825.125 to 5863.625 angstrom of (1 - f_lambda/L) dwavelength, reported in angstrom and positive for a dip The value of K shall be -2.86 angstrom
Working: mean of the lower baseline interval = 13.4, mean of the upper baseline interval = 11.6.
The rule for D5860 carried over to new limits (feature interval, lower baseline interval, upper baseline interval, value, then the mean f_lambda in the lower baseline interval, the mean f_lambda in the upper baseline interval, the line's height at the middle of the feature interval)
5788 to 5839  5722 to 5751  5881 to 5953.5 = -4.9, 12.9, 12.3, 12.7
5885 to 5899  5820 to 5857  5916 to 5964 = 1.7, 13.3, 12.6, 13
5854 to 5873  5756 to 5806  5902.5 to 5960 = 0.3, 13.6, 12.6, 13.1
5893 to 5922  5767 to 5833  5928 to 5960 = 2.2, 13.8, 12.7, 13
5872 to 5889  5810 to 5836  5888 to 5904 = -2.9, 13.8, 11.1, 11.7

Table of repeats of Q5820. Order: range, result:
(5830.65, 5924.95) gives 14.83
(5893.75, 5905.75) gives 12.2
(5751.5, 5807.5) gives 16.87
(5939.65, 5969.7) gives 15.29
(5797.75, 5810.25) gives 14.51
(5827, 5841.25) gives 14.75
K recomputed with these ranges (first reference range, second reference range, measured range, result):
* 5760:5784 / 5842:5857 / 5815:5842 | -2.03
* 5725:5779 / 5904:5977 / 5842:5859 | 0.19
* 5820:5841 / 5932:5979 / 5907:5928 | 1.21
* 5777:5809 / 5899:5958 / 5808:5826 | -0.70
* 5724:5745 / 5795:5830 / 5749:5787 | 0.33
